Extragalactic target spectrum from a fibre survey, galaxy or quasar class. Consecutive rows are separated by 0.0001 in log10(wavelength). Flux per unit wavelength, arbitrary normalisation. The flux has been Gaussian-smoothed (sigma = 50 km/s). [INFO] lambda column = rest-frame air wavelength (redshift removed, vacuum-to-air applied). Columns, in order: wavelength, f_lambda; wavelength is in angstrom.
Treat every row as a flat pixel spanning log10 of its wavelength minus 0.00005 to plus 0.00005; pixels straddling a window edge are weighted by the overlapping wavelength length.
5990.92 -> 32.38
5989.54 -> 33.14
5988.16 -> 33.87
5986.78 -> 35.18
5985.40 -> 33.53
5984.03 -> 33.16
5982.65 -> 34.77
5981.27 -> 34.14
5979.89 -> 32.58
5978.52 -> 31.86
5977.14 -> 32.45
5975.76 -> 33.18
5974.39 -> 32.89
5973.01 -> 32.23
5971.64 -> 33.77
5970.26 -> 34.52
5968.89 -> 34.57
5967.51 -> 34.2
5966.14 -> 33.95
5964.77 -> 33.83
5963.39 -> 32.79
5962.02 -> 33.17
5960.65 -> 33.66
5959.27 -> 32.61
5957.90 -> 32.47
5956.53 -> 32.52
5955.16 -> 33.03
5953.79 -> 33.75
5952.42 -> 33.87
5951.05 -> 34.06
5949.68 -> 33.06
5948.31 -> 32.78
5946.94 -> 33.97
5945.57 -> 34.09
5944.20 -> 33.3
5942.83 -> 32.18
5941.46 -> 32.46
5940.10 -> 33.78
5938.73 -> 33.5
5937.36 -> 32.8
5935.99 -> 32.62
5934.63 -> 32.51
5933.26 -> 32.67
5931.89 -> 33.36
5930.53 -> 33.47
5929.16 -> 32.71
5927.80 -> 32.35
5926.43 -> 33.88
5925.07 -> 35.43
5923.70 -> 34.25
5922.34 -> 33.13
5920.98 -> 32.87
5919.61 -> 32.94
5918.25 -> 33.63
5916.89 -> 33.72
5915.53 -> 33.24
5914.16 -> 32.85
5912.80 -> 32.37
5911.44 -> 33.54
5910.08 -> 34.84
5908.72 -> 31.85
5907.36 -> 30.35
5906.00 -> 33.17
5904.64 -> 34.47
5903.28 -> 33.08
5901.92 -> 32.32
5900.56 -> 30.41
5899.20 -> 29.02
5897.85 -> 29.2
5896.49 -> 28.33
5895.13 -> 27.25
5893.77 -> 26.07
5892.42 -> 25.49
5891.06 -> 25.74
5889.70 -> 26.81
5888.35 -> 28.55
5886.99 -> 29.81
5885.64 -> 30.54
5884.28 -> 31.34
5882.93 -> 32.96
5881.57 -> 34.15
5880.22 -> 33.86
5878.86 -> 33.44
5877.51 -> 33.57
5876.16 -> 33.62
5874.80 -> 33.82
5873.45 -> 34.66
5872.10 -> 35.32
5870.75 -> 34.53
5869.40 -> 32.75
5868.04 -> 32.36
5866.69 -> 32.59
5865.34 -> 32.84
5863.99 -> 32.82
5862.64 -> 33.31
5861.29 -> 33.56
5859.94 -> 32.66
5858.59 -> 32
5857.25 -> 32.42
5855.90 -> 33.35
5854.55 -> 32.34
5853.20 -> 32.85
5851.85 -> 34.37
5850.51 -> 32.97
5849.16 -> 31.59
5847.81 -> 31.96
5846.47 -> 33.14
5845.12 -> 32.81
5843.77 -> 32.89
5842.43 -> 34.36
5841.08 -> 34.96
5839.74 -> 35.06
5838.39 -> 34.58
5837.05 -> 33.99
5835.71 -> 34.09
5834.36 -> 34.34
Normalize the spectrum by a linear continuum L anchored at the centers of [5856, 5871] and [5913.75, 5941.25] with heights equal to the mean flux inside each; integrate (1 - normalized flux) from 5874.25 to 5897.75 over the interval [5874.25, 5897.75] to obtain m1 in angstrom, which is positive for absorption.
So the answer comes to 1.95 angstrom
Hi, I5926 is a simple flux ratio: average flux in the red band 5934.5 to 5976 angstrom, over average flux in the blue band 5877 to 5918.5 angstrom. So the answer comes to 1.07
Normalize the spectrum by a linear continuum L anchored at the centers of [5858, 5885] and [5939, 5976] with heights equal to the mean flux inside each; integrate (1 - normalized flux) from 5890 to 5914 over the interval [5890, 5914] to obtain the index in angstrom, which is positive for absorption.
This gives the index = 2.08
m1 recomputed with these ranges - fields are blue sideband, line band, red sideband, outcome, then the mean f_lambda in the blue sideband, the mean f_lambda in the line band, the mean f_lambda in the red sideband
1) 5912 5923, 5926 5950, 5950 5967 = 0.1 angstrom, 33.1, 33.1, 33.3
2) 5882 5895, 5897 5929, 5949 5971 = -2.5 angstrom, 28.6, 32.7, 33.5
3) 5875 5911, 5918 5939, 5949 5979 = -0.8 angstrom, 30.8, 33.2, 33.3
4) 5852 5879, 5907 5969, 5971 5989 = 0.1 angstrom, 33.3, 33.2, 33.4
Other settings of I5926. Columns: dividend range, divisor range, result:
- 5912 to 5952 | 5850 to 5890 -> 1.02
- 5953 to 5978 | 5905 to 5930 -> 1.00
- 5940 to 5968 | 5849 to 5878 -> 1.00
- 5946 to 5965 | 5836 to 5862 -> 1.00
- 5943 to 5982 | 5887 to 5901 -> 1.20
